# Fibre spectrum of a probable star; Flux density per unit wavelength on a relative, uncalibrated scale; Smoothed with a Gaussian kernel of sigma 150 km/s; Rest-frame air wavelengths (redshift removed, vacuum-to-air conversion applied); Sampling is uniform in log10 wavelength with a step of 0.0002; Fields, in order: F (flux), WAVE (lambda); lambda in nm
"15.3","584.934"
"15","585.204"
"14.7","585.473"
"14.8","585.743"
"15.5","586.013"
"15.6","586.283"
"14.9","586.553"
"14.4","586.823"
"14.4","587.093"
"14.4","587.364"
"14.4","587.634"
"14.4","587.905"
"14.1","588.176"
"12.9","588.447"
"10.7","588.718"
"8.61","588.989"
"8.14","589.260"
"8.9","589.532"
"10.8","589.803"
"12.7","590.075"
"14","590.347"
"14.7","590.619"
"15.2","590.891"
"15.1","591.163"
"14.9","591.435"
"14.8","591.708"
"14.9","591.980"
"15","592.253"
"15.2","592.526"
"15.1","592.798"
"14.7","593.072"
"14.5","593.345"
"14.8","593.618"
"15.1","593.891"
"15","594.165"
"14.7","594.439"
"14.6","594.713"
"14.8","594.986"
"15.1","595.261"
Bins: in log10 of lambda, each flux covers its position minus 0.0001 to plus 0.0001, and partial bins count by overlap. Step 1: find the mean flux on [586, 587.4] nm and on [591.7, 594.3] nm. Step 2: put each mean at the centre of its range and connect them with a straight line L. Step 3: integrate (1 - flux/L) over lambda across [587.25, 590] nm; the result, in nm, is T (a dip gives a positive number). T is 0.58 nm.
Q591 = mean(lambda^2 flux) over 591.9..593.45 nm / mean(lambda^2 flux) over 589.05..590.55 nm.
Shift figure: 1.37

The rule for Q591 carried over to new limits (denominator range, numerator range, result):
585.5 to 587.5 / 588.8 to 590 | 0.64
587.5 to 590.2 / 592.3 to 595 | 1.31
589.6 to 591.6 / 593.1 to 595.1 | 1.09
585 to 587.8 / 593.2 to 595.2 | 1.03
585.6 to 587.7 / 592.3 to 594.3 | 1.03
